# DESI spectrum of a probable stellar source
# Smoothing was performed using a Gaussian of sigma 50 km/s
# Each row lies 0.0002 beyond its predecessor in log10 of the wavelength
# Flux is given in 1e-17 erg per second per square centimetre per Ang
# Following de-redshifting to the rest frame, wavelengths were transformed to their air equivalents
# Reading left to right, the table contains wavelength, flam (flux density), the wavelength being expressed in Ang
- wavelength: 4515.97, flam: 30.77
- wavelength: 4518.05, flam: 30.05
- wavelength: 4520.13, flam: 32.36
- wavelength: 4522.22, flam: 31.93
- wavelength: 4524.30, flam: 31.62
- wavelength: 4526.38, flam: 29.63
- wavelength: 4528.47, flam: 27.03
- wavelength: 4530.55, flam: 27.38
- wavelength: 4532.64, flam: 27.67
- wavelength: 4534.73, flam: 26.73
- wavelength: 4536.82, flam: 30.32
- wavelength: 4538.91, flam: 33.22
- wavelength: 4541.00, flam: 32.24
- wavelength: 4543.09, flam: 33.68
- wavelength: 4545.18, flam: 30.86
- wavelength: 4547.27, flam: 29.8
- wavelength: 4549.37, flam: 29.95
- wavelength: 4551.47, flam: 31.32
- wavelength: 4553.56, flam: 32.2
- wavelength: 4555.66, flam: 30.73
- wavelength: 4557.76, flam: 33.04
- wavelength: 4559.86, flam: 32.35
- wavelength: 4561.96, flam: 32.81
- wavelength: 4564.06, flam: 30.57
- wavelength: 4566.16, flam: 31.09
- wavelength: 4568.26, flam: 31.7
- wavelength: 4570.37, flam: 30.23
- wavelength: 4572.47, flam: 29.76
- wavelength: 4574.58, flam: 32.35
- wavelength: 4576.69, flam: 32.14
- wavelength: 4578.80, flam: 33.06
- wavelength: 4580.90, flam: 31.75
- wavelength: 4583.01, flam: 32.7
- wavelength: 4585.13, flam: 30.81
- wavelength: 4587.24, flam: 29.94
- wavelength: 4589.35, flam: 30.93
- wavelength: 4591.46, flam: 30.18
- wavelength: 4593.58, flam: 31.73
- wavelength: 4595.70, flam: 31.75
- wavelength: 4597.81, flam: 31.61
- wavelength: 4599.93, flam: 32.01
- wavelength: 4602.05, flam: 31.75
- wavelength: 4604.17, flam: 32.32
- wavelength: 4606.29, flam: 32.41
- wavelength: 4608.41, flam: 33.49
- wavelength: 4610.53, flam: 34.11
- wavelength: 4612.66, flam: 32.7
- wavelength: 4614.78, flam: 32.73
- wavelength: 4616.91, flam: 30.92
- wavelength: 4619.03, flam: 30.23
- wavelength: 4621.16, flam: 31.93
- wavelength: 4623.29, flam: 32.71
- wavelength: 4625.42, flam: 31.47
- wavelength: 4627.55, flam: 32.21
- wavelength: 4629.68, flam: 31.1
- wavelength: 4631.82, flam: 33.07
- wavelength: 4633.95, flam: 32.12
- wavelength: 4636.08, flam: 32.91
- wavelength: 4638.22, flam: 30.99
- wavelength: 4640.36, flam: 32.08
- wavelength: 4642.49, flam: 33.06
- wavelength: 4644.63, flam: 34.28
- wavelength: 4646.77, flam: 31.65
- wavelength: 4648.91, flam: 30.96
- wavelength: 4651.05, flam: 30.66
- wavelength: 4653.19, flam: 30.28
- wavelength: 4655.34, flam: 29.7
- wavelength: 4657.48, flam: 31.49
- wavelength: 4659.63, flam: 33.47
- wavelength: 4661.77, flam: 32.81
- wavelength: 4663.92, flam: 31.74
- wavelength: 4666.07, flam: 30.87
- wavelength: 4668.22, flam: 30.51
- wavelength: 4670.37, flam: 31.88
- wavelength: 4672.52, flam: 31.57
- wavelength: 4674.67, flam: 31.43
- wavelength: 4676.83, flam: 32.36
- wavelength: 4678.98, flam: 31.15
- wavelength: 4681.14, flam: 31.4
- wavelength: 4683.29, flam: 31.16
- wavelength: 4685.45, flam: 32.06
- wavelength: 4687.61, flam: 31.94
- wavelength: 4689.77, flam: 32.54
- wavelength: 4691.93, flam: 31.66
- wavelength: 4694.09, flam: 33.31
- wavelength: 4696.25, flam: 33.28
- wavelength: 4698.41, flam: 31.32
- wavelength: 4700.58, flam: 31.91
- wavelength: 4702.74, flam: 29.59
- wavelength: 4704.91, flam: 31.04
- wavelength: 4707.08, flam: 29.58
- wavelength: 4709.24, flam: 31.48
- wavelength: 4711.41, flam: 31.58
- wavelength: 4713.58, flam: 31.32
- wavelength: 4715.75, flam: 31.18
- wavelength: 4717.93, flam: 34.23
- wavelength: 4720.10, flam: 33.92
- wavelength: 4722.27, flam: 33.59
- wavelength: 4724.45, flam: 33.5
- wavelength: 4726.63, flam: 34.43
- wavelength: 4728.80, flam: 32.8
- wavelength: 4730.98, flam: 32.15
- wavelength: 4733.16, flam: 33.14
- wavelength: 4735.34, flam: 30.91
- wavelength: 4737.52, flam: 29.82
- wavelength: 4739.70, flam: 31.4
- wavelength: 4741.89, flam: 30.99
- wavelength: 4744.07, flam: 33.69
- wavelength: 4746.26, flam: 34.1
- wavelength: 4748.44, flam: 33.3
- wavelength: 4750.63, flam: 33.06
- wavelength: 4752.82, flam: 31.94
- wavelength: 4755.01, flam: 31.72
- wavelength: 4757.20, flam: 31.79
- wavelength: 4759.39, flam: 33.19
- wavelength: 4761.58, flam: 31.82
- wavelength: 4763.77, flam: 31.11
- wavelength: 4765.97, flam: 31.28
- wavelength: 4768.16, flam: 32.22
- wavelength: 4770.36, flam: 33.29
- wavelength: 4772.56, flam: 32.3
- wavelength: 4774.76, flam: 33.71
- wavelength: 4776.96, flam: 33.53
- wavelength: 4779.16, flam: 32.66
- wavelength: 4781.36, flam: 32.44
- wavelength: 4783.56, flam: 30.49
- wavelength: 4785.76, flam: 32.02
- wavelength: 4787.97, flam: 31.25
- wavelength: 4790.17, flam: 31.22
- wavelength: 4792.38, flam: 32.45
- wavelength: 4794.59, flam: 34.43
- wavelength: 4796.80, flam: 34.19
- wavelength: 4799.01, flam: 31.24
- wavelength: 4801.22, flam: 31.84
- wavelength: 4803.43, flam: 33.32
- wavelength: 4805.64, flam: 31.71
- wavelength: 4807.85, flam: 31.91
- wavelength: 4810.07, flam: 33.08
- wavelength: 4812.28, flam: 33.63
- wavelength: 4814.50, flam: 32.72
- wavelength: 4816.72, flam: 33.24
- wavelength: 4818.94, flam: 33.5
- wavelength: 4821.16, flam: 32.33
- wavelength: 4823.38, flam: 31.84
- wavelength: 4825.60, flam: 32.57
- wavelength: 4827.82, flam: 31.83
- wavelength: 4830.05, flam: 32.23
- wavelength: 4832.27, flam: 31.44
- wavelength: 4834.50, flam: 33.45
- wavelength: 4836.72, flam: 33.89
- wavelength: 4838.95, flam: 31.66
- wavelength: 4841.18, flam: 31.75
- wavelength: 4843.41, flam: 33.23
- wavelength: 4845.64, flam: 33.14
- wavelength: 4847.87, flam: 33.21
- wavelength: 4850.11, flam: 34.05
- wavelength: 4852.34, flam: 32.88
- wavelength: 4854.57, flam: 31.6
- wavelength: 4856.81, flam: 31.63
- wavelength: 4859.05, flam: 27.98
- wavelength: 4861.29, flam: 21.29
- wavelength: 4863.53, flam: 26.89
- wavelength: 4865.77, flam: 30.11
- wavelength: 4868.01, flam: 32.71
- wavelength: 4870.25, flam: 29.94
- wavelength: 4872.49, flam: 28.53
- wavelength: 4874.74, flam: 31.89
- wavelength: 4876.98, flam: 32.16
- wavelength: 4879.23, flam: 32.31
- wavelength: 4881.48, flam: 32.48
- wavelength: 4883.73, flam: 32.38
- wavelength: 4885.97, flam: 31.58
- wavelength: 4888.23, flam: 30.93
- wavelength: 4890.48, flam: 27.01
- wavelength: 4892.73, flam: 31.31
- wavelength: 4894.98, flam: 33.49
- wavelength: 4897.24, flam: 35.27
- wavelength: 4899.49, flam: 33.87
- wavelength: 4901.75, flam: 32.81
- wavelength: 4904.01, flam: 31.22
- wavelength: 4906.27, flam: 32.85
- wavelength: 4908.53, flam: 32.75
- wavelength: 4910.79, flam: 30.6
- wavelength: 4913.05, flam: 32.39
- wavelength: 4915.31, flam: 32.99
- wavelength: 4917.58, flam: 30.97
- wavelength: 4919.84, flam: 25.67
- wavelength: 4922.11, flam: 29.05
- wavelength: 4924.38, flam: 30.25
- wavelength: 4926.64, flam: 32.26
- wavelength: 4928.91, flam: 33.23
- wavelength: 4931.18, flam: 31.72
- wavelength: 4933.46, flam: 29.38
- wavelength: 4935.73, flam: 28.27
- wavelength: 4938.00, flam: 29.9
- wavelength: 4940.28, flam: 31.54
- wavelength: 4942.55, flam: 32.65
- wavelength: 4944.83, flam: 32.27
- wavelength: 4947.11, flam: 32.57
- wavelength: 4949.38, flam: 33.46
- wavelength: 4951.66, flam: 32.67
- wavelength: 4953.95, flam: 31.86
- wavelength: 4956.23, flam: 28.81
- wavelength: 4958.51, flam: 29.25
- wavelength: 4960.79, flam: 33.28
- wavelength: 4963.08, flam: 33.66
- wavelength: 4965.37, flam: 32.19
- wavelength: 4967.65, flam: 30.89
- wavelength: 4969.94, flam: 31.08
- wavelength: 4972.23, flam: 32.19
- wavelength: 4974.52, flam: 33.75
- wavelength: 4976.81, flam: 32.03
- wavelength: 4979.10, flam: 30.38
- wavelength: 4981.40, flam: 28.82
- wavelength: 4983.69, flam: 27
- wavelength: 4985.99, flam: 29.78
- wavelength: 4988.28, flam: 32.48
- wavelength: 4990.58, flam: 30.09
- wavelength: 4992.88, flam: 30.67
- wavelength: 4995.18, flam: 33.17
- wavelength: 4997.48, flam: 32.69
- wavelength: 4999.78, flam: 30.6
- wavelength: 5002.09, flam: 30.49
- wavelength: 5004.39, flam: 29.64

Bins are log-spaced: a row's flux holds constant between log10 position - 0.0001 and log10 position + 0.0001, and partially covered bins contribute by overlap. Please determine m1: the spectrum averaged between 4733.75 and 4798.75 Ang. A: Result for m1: 32.3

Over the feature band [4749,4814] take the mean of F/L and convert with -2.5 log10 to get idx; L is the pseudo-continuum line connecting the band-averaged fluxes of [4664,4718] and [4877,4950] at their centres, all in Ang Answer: -0.03 mag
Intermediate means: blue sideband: 31.6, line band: 32.4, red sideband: 31.5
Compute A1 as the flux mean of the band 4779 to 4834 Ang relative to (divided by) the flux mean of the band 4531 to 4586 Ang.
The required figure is 1.0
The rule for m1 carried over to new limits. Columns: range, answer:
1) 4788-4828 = 32.6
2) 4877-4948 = 31.5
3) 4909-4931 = 30.9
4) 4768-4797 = 32.5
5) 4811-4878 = 31.6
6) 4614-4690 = 31.7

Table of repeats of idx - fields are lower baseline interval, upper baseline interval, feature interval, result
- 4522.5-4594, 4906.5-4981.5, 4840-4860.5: -0.03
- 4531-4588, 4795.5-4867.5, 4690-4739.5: -0.02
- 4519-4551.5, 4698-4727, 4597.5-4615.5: -0.06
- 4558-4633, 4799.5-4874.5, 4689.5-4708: 0.01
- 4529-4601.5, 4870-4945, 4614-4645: -0.03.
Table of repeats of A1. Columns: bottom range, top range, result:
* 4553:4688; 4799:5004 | 0.99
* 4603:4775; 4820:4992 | 0.98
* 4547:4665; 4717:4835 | 1.02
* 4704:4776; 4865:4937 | 0.97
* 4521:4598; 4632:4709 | 1.02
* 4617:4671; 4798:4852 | 1.03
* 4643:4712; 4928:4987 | 0.99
